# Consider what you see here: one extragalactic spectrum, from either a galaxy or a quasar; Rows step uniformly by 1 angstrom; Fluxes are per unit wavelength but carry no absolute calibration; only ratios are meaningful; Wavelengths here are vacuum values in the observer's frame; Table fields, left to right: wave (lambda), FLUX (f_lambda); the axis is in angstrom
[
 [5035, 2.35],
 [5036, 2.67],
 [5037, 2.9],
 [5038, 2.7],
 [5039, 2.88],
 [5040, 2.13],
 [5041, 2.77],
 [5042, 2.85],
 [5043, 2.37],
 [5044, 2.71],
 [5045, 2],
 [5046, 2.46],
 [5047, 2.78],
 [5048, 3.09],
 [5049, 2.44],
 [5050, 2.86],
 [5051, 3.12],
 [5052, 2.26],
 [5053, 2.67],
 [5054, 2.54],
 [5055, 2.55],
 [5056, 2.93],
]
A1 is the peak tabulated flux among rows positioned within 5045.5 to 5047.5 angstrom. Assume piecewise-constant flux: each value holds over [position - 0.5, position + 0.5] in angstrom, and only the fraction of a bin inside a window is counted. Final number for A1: 2.78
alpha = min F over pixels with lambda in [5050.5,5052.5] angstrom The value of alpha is 2.26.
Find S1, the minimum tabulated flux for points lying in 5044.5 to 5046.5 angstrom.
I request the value 2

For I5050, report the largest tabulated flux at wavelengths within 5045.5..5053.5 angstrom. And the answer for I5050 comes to 3.12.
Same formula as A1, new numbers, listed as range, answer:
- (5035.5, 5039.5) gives 2.9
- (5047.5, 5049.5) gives 3.09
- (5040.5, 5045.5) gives 2.85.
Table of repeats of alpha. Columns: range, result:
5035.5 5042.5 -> 2.13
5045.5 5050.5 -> 2.44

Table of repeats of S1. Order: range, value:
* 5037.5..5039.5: 2.7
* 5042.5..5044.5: 2.37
